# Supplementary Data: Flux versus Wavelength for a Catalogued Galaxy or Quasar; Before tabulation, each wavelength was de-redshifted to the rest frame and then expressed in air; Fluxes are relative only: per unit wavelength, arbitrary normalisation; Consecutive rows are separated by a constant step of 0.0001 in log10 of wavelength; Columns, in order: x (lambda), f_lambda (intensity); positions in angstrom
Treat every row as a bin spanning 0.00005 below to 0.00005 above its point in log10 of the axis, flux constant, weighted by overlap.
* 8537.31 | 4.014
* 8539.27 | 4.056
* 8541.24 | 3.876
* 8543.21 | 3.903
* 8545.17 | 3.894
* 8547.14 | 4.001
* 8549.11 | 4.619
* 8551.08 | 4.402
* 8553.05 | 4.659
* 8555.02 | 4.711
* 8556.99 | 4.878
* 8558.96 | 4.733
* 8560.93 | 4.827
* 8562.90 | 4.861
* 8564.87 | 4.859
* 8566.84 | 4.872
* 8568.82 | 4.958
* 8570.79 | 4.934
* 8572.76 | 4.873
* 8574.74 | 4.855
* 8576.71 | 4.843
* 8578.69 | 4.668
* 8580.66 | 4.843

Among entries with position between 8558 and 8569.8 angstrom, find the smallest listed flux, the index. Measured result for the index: 4.733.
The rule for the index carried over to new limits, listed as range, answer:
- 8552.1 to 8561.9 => 4.659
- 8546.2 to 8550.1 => 4.001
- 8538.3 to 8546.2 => 3.876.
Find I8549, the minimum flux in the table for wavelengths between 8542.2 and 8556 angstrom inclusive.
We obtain 3.894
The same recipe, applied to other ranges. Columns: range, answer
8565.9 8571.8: 4.872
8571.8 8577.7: 4.843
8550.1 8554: 4.402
